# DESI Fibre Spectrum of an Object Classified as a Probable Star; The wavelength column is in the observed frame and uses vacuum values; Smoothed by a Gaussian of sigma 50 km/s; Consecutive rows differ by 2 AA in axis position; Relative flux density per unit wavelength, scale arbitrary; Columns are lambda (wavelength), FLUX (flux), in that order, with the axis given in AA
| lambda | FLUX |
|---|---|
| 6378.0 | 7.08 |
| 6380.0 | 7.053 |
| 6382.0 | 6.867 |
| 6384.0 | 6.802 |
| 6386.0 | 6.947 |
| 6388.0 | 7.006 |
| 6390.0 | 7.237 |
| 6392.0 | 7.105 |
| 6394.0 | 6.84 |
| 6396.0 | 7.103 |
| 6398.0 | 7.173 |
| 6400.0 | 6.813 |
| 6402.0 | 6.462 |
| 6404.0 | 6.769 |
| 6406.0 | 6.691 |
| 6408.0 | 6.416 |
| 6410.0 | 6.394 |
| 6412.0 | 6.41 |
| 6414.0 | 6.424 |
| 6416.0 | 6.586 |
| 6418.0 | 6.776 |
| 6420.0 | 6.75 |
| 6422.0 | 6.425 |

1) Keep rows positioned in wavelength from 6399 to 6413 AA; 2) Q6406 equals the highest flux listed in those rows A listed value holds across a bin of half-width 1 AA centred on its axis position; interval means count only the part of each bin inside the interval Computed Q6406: 6.813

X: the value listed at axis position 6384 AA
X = 6.802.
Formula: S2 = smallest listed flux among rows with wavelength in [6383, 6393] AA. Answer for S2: 6.802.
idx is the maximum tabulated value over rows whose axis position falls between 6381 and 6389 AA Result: 7.006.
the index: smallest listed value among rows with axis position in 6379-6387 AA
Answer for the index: 6.802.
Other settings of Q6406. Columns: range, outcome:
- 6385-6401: 7.237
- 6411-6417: 6.586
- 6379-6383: 7.053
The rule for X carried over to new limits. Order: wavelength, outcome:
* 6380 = 7.053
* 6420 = 6.75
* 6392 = 7.105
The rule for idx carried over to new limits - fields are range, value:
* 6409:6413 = 6.41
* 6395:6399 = 7.173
